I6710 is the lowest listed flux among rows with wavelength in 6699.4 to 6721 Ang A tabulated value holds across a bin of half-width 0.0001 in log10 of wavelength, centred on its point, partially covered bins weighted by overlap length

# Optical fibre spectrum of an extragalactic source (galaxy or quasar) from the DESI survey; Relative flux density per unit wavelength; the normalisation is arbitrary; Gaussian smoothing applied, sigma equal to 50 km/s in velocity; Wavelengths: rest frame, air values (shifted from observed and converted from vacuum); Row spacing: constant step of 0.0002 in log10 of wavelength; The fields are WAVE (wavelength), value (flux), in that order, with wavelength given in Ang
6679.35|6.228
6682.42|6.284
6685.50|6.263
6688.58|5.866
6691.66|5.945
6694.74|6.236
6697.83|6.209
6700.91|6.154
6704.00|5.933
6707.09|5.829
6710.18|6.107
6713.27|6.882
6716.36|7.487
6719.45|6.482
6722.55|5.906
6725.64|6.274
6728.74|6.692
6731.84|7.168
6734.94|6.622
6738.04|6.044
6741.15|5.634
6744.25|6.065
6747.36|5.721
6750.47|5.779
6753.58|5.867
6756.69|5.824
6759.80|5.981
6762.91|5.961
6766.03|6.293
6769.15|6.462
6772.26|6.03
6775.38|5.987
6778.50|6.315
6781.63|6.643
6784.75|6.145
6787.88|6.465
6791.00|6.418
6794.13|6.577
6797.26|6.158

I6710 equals 5.829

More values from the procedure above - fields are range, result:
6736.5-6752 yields 5.634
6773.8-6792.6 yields 5.987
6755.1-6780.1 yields 5.824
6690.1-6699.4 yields 5.945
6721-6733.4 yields 5.906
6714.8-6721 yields 6.482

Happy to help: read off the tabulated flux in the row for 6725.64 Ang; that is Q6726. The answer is 6.274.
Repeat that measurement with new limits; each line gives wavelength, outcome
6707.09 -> 5.829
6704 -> 5.933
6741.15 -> 5.634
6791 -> 6.418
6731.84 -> 7.168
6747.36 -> 5.721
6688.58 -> 5.866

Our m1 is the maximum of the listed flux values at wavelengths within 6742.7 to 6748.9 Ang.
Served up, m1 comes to 6.065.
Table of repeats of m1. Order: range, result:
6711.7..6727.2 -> 7.487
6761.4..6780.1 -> 6.462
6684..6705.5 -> 6.263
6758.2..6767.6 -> 6.293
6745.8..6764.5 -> 5.981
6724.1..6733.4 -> 7.168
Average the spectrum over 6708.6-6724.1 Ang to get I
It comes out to 6.57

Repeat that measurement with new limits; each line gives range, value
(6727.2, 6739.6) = 6.63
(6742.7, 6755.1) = 5.86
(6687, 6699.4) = 6.07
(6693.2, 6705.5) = 6.13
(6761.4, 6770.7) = 6.23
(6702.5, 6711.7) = 5.95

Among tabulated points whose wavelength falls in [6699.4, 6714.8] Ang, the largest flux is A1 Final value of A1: 6.882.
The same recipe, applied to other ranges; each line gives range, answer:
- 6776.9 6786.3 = 6.643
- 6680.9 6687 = 6.284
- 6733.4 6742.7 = 6.622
